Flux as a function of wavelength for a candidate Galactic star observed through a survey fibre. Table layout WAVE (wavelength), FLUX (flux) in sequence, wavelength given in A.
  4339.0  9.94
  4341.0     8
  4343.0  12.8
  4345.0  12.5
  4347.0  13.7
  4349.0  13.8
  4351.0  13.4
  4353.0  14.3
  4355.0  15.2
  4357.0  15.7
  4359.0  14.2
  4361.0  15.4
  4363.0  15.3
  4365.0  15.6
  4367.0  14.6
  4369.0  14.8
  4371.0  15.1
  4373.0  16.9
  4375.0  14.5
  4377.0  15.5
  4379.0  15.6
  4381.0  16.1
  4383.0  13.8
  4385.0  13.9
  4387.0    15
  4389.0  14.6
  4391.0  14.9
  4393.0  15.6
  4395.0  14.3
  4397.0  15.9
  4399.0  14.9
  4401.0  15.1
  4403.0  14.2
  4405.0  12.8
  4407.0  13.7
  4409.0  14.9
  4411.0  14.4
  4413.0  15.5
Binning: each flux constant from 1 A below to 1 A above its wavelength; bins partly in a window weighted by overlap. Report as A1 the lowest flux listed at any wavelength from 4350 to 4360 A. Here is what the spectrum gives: 13.4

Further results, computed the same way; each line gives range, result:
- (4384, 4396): 13.9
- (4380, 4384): 13.8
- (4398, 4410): 12.8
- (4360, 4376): 14.5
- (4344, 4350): 12.5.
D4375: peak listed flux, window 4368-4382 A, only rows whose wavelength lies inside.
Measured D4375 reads 16.9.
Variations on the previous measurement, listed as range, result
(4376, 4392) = 16.1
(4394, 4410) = 15.9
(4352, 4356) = 15.2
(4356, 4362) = 15.7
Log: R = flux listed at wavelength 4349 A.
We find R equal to 13.8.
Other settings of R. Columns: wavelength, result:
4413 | 15.5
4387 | 15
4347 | 13.7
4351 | 13.4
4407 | 13.7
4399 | 14.9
